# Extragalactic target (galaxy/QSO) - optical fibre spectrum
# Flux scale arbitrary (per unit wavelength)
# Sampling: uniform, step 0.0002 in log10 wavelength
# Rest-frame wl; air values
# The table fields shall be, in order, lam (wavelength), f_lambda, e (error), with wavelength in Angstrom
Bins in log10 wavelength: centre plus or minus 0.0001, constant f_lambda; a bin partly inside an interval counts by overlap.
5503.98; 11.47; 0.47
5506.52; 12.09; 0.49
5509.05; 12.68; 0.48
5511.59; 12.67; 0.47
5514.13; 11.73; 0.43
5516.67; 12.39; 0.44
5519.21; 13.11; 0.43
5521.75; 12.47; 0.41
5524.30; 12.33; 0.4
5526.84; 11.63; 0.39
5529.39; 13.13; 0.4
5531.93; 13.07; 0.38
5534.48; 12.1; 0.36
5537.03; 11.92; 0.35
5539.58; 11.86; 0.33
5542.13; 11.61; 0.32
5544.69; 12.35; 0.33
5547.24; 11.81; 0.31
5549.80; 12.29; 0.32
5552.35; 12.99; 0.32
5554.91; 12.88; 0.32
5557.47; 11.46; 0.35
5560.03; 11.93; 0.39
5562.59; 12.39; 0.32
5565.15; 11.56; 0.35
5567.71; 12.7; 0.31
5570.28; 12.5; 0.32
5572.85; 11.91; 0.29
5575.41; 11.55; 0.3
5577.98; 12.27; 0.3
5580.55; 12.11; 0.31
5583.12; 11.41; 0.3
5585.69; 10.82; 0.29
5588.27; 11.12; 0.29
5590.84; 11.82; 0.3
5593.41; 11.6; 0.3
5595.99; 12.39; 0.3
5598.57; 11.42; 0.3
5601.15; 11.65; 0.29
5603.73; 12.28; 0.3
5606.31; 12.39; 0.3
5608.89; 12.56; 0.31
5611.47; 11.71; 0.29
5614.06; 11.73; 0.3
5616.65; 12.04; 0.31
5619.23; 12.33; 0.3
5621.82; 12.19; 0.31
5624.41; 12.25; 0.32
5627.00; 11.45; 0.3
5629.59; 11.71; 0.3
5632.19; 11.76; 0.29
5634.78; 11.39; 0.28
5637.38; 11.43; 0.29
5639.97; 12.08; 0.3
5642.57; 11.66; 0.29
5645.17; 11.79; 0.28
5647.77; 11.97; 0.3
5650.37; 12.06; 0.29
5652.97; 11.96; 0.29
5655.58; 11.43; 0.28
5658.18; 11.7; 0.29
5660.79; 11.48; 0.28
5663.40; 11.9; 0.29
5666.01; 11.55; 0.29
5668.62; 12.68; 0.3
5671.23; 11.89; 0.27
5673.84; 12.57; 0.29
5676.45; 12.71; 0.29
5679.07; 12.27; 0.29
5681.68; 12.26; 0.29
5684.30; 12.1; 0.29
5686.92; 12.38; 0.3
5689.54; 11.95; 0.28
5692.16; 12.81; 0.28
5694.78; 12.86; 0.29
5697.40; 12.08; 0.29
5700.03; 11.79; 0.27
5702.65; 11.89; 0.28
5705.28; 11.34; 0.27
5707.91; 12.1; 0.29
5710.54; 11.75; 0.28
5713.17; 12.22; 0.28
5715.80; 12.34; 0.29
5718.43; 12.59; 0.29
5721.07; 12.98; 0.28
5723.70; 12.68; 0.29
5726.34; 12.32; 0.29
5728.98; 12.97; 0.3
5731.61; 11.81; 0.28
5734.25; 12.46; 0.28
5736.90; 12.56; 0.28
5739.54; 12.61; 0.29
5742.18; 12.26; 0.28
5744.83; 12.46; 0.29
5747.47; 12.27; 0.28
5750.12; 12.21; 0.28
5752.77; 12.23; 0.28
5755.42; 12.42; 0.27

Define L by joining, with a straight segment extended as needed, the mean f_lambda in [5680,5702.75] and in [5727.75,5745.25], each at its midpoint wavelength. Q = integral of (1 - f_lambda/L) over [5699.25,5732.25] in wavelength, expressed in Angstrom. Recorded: 0.3 Angstrom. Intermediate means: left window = 12.3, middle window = 12.2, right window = 12.4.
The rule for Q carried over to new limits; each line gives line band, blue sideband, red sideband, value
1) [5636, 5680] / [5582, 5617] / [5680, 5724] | 0.3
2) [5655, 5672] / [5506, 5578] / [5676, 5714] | 0.5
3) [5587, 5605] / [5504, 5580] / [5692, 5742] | 0.7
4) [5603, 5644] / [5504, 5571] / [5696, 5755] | 1.2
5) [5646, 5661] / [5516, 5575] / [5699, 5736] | 0.6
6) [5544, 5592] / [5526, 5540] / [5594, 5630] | 0.8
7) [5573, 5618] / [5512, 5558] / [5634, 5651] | 0.7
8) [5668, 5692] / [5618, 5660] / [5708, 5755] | -0.5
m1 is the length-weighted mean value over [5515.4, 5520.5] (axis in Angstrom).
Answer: 12.8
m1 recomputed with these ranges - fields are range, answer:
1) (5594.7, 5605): 11.9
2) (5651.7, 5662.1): 11.6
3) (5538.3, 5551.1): 12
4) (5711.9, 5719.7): 12.4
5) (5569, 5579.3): 12.1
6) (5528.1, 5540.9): 12.4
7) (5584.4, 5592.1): 11.2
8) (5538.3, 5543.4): 11.7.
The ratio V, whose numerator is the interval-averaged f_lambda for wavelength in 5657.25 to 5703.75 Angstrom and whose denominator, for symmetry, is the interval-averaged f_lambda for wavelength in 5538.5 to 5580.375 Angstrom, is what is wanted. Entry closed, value 1.00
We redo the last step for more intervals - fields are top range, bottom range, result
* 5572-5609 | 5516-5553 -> 0.96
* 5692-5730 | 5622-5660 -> 1.04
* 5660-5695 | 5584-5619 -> 1.04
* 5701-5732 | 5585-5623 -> 1.03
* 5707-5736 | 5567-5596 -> 1.05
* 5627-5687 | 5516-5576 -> 0.97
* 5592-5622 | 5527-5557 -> 0.98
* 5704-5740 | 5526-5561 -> 1.01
